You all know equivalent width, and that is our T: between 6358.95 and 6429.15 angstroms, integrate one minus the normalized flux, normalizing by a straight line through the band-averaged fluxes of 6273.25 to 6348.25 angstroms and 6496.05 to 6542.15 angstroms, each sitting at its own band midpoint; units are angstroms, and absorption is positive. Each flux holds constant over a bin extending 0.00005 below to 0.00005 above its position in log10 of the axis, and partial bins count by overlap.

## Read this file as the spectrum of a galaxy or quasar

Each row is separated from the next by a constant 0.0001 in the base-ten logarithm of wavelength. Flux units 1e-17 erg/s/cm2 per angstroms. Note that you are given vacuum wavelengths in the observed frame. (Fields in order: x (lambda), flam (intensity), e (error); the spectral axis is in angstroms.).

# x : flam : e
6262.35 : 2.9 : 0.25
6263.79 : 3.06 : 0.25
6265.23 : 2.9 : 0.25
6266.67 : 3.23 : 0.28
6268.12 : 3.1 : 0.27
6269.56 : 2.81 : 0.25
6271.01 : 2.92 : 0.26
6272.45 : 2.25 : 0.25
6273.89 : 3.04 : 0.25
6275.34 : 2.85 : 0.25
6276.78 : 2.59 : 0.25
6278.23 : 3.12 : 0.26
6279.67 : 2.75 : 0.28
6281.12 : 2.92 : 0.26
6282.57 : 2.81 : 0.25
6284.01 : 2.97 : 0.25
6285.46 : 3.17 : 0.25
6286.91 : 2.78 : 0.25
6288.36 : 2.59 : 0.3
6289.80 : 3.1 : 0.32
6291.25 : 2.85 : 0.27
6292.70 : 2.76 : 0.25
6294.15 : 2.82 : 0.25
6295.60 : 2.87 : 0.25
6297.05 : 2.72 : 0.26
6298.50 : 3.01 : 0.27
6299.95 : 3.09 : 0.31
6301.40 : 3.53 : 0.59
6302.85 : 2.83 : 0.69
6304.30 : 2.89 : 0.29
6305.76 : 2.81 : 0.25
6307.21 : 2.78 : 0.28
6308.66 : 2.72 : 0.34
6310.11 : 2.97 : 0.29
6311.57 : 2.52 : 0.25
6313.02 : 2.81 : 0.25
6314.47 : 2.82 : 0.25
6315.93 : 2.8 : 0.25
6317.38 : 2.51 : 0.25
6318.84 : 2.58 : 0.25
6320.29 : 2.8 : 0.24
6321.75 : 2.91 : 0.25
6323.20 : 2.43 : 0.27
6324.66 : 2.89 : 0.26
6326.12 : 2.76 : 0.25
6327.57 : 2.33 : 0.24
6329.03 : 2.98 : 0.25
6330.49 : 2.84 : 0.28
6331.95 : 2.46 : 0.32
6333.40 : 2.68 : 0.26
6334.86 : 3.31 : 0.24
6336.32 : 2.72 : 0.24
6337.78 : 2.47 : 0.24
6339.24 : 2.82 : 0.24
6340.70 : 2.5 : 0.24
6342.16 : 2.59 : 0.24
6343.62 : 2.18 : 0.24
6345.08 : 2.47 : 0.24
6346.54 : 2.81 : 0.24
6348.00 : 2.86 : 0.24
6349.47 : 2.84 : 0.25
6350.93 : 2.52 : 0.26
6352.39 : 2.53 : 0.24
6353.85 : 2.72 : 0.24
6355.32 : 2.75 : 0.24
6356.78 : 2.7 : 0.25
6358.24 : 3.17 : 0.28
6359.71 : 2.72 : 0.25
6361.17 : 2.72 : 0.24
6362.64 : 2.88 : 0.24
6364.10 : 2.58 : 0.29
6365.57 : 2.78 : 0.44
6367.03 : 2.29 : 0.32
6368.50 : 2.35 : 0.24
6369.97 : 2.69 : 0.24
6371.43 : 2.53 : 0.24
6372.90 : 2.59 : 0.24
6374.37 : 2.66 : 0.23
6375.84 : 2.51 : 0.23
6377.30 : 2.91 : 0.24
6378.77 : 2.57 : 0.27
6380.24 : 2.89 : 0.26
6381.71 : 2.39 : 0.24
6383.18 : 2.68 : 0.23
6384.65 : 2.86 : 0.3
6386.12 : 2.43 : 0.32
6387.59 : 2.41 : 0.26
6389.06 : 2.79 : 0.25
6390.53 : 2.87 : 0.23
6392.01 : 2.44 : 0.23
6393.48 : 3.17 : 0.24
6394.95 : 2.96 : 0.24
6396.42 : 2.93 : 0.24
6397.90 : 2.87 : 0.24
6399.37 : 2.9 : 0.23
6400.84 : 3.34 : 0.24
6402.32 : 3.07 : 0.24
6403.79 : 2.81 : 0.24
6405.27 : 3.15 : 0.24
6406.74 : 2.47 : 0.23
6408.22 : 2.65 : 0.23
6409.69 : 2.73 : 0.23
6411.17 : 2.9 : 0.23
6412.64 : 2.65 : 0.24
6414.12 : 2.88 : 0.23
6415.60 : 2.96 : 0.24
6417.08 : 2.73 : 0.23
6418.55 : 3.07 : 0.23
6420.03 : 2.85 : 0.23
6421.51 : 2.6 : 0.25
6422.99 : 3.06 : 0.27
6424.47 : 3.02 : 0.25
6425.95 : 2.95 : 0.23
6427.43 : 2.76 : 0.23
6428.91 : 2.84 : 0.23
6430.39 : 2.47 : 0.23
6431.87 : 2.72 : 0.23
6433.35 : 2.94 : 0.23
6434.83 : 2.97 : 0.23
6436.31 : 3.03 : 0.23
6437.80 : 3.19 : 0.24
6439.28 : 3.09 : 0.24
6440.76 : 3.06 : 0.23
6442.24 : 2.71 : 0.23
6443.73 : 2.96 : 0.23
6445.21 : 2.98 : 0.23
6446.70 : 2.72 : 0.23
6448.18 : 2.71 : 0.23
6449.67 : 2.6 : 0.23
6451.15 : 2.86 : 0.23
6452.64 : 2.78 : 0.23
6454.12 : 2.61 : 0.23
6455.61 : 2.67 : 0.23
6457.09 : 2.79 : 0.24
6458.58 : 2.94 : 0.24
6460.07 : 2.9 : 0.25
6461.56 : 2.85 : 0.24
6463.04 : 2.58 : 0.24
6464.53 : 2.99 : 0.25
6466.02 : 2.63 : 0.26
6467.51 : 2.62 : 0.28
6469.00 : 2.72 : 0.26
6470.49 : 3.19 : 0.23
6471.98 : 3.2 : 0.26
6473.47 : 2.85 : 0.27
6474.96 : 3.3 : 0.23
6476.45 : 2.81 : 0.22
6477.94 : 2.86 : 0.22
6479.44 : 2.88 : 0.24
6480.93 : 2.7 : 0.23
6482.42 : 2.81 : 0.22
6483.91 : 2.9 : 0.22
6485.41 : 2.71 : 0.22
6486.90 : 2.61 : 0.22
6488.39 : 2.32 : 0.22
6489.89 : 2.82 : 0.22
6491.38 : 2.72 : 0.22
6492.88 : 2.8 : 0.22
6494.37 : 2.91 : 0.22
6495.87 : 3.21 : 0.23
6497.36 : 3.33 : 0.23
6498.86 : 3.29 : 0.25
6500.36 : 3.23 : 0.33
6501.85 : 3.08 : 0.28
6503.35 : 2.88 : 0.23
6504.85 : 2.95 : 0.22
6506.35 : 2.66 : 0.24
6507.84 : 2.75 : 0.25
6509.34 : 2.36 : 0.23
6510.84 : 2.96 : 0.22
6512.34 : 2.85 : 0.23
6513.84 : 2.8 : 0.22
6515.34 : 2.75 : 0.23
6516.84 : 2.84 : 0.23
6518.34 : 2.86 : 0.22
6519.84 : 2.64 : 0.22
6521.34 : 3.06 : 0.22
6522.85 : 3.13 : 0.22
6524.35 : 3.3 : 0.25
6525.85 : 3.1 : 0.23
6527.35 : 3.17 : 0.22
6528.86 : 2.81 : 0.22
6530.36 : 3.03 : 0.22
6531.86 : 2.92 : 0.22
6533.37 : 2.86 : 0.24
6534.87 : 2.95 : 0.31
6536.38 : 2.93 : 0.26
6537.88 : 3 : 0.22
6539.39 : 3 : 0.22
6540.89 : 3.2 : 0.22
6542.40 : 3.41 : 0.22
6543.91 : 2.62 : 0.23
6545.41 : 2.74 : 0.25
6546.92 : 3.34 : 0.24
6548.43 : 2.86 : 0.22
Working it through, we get 2.3 angstroms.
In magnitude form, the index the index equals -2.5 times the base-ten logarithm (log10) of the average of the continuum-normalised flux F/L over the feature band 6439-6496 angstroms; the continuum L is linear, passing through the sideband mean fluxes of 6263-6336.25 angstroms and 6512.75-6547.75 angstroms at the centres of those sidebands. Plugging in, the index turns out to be 0.04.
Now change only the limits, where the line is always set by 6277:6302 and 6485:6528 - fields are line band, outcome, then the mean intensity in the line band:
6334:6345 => 0.11 mag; 2.64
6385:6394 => 0.09 mag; 2.68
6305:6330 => 0.07 mag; 2.73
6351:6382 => 0.10 mag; 2.66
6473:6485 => 0.01 mag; 2.88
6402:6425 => 0.02 mag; 2.84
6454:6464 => 0.05 mag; 2.78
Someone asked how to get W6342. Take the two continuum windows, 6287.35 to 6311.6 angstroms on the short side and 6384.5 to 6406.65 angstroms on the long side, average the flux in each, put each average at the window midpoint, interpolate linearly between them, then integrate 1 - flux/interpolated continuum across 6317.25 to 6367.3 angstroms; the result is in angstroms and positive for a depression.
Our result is 3.1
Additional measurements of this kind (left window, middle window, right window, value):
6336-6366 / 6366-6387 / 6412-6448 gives 1.1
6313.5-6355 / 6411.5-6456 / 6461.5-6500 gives -0.6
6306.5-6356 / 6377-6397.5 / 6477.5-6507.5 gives 0.2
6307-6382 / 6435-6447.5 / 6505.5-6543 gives -0.7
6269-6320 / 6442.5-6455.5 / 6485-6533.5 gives 0.5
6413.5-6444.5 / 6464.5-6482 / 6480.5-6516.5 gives -0.1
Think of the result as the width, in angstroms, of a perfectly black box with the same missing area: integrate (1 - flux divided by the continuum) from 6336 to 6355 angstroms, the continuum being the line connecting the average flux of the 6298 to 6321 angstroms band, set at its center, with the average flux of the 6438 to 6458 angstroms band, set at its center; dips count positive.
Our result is 1.5 angstroms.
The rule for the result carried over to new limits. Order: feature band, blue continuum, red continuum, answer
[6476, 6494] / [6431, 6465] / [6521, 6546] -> 1.1 angstroms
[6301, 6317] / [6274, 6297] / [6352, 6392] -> -0.2 angstroms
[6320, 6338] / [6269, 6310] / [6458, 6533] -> 0.8 angstroms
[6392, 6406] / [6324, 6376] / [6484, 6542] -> -1.2 angstroms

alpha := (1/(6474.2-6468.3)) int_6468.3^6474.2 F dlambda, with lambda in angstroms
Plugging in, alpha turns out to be 2.99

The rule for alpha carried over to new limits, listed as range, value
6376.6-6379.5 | 2.74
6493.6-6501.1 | 3.19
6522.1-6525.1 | 3.22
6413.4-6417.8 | 2.85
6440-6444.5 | 2.91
